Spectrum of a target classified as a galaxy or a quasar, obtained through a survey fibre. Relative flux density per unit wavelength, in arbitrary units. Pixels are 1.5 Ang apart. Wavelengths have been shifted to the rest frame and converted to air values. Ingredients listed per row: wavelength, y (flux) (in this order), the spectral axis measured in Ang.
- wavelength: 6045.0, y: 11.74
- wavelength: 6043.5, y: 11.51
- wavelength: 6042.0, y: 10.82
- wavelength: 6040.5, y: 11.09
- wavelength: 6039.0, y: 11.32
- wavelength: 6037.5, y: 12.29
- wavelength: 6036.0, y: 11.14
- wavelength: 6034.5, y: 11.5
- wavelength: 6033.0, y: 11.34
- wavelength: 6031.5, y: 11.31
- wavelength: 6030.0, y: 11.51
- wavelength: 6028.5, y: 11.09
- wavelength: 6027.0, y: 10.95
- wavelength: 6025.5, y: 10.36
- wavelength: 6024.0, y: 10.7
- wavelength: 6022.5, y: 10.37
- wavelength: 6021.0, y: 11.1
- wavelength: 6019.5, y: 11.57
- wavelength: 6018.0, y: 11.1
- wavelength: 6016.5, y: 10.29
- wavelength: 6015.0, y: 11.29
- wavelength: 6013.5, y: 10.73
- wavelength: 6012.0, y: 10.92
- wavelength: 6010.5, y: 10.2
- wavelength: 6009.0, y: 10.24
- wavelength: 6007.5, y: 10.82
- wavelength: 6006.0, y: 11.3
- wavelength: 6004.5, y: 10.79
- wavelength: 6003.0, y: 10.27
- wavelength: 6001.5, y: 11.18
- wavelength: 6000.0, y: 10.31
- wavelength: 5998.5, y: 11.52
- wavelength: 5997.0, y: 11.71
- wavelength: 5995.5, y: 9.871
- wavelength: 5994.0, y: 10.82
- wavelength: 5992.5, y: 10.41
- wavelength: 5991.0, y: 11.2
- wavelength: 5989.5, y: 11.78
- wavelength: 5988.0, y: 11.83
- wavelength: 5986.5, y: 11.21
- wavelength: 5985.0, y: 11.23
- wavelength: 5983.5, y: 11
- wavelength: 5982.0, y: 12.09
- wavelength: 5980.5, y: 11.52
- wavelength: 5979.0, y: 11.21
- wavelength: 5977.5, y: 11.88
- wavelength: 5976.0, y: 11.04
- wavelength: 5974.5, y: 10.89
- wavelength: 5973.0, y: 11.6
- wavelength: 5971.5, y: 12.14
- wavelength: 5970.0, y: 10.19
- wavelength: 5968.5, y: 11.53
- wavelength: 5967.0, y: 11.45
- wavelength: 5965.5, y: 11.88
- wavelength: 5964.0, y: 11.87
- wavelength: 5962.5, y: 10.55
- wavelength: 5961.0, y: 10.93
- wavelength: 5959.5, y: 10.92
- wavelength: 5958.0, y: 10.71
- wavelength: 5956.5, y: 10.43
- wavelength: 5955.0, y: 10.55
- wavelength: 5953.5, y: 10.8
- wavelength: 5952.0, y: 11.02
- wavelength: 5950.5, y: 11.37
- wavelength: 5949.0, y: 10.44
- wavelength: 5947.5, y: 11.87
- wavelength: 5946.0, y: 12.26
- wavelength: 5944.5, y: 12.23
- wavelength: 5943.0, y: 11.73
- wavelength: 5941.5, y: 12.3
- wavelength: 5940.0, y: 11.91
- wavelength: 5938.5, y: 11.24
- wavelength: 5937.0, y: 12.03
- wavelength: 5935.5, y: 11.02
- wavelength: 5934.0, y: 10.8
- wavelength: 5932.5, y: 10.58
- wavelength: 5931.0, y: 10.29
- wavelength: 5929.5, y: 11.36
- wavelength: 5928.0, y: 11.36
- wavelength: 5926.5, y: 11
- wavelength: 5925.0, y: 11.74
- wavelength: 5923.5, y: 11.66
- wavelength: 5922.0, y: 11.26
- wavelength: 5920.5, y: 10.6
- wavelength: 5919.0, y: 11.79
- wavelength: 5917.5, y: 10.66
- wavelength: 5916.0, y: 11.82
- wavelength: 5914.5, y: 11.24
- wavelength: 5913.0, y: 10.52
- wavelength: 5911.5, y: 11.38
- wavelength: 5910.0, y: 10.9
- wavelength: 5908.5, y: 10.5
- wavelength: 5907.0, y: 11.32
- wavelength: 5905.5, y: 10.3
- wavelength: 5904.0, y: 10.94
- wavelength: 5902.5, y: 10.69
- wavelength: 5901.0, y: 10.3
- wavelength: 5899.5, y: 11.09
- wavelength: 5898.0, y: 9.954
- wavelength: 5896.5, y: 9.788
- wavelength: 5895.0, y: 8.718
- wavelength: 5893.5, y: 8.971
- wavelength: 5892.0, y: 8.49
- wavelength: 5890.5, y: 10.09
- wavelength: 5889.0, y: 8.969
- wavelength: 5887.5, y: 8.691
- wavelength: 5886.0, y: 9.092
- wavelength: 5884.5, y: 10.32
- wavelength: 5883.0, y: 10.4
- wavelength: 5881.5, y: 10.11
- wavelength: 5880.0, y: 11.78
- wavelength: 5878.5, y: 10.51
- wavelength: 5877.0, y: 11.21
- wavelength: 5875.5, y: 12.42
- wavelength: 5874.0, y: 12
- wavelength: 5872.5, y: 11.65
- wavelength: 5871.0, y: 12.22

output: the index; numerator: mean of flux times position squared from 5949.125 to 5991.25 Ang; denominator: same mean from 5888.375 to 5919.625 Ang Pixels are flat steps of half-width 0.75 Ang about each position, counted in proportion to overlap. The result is 1.1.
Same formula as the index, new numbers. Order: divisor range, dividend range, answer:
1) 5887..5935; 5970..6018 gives 1.08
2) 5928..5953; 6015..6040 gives 1.01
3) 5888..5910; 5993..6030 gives 1.12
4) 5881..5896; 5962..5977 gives 1.24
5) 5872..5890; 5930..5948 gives 1.11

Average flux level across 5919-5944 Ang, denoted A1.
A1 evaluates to 11.3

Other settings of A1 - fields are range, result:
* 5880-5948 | 10.8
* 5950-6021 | 11.1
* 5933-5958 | 11.3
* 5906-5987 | 11.3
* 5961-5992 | 11.4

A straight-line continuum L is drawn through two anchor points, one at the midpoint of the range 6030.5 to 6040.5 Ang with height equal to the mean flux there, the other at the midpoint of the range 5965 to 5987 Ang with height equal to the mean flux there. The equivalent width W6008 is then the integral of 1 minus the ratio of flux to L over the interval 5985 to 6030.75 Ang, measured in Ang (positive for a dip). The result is 2.0 Ang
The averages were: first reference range 11.4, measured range 10.9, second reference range 11.5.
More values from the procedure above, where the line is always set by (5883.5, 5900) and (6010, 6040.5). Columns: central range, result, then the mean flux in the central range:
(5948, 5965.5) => -1.2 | 10.9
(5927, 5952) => -3.4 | 11.4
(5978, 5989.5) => -1.0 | 11.5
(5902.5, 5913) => -1.3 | 10.8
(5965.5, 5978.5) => -1.2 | 11.4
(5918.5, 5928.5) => -1.5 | 11.3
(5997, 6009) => -0.1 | 10.9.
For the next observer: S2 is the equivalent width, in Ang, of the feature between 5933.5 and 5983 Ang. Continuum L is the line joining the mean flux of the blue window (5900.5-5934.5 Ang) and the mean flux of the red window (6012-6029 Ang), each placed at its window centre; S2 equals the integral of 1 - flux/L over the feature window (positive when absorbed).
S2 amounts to -1.8 Ang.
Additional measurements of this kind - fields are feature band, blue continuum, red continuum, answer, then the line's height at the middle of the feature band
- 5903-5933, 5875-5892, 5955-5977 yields -1.3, 10.6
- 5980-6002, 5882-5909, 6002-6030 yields -1.1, 10.6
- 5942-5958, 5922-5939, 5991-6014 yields -0.3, 11.1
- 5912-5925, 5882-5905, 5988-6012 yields -1.6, 10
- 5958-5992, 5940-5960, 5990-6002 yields -0.8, 11.1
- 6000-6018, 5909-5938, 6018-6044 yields 0.7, 11.2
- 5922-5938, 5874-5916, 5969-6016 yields -0.8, 10.6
